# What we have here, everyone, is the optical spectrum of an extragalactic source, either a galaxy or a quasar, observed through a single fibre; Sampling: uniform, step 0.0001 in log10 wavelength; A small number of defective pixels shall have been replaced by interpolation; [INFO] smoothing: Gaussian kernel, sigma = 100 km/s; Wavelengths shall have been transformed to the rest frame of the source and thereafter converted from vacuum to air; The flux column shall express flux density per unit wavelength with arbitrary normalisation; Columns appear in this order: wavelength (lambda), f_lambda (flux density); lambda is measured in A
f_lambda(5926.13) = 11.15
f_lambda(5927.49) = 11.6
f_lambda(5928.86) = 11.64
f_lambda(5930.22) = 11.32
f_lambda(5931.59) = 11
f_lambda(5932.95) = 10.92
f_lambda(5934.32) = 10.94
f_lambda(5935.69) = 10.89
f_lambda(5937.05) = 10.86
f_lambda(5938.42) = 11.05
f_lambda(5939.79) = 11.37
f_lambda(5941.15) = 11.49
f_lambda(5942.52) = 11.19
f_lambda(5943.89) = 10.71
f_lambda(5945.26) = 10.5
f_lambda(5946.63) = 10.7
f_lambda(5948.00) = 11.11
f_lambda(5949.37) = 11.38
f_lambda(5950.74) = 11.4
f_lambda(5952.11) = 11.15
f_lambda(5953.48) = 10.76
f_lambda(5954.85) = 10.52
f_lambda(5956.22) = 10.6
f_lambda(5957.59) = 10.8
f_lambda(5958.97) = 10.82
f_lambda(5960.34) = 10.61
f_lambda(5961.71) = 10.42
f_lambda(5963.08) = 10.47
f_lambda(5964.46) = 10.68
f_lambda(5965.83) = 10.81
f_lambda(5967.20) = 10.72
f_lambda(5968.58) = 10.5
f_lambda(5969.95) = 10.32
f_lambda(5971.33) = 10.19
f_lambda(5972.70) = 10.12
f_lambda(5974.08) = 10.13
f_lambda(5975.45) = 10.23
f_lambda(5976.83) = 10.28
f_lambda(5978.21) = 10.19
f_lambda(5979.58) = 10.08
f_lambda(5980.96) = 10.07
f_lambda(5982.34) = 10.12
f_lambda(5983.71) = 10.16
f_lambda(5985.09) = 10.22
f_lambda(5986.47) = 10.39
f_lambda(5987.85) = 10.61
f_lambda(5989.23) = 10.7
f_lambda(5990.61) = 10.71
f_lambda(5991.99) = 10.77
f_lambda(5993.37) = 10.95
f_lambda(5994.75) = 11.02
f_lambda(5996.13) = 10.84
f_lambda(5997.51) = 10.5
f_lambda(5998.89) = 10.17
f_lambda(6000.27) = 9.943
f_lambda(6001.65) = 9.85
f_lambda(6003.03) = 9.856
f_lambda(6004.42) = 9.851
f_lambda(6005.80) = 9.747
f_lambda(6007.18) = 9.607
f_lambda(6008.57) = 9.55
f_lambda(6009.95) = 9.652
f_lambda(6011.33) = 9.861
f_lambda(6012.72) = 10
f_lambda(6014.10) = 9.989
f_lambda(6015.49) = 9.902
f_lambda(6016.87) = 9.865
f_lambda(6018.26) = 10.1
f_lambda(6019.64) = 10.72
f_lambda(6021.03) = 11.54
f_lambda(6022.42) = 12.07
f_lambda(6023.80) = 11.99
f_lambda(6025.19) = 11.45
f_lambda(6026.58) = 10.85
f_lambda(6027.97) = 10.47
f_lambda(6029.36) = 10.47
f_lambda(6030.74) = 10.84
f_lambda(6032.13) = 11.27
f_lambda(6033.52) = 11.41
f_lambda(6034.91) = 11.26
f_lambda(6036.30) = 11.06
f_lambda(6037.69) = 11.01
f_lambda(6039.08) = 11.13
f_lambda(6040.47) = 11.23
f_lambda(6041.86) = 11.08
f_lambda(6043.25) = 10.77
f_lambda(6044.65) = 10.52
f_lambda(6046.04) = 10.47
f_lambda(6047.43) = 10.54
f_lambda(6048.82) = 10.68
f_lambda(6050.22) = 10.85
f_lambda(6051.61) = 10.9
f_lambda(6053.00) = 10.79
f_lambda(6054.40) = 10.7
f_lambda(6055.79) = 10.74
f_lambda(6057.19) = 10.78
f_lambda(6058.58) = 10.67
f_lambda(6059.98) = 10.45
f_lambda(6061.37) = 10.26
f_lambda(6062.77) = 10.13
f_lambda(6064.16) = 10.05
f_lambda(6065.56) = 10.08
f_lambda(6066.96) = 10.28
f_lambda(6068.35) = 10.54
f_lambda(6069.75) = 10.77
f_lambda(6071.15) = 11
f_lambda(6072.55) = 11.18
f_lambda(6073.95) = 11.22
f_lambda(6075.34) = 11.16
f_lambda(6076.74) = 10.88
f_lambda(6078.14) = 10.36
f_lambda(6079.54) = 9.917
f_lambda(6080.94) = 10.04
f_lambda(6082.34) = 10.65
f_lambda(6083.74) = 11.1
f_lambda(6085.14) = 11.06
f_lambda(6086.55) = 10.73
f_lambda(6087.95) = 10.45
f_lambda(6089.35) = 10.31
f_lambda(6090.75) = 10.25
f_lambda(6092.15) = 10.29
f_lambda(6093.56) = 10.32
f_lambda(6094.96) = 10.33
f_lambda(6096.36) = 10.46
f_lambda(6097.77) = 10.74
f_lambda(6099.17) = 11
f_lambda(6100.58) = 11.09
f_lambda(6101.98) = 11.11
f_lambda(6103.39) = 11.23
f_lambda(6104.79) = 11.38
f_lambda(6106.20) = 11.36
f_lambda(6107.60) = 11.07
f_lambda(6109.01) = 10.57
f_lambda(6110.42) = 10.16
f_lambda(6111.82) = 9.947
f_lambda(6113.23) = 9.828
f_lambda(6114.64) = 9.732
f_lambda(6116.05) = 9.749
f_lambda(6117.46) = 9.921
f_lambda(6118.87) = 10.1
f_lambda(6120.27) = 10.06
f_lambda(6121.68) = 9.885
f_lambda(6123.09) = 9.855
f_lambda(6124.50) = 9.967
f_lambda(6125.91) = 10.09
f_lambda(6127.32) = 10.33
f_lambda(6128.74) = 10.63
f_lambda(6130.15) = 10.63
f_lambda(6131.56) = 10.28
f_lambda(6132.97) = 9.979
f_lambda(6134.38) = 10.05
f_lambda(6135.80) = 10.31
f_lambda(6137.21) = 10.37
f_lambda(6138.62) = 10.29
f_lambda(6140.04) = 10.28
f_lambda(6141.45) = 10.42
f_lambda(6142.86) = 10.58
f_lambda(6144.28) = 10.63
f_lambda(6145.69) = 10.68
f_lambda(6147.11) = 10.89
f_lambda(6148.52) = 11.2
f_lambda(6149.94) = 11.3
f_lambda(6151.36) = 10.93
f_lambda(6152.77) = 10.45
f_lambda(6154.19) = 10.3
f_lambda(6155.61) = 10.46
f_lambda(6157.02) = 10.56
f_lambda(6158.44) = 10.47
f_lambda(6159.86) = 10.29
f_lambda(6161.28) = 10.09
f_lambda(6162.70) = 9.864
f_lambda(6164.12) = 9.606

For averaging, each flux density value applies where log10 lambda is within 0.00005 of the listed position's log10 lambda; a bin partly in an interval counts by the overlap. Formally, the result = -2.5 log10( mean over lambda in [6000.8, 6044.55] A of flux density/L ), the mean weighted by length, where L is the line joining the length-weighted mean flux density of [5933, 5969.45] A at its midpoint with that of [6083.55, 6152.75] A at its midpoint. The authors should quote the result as 0.01 mag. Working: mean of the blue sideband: 10.9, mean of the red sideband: 10.5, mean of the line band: 10.6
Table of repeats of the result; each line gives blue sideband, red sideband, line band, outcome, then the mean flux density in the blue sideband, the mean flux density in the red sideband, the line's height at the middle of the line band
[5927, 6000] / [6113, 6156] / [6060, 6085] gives -0.011 mag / 10.7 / 10.3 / 10.5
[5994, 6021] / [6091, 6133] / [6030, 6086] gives -0.052 mag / 10.1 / 10.4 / 10.2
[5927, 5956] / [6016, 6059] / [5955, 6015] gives 0.070 mag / 11.1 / 10.9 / 11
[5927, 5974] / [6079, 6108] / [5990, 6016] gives 0.068 mag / 10.9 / 10.7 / 10.8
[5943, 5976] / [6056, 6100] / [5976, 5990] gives 0.037 mag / 10.7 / 10.6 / 10.6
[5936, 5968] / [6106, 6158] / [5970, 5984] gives 0.066 mag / 10.9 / 10.4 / 10.8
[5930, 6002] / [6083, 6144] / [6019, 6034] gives -0.063 mag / 10.6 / 10.4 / 10.6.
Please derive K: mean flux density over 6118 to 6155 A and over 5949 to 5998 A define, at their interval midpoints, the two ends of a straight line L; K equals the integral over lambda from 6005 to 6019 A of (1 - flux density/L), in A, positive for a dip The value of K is 0.9 A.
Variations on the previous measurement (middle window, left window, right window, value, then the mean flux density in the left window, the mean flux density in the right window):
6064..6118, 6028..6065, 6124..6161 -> 0.3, 10.8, 10.5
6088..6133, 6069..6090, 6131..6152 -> 1.0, 10.7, 10.5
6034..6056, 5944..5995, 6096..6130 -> -0.8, 10.6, 10.4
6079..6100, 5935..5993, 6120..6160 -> -0.1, 10.6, 10.4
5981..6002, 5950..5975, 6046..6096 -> 0.3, 10.6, 10.6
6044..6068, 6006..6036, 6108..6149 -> -0.1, 10.6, 10.3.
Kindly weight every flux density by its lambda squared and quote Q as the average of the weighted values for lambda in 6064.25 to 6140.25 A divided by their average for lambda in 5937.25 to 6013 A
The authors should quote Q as 1.04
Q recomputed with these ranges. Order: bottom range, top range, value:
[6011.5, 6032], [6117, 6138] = 0.98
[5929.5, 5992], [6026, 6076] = 1.04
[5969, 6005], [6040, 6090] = 1.06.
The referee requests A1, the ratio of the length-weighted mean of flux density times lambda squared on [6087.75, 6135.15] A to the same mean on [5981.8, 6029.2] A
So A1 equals 1.0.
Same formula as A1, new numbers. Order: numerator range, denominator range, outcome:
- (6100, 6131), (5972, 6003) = 1.05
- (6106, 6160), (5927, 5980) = 1.02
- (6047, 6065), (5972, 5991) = 1.05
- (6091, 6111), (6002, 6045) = 1.04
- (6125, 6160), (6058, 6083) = 1.02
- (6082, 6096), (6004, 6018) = 1.10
